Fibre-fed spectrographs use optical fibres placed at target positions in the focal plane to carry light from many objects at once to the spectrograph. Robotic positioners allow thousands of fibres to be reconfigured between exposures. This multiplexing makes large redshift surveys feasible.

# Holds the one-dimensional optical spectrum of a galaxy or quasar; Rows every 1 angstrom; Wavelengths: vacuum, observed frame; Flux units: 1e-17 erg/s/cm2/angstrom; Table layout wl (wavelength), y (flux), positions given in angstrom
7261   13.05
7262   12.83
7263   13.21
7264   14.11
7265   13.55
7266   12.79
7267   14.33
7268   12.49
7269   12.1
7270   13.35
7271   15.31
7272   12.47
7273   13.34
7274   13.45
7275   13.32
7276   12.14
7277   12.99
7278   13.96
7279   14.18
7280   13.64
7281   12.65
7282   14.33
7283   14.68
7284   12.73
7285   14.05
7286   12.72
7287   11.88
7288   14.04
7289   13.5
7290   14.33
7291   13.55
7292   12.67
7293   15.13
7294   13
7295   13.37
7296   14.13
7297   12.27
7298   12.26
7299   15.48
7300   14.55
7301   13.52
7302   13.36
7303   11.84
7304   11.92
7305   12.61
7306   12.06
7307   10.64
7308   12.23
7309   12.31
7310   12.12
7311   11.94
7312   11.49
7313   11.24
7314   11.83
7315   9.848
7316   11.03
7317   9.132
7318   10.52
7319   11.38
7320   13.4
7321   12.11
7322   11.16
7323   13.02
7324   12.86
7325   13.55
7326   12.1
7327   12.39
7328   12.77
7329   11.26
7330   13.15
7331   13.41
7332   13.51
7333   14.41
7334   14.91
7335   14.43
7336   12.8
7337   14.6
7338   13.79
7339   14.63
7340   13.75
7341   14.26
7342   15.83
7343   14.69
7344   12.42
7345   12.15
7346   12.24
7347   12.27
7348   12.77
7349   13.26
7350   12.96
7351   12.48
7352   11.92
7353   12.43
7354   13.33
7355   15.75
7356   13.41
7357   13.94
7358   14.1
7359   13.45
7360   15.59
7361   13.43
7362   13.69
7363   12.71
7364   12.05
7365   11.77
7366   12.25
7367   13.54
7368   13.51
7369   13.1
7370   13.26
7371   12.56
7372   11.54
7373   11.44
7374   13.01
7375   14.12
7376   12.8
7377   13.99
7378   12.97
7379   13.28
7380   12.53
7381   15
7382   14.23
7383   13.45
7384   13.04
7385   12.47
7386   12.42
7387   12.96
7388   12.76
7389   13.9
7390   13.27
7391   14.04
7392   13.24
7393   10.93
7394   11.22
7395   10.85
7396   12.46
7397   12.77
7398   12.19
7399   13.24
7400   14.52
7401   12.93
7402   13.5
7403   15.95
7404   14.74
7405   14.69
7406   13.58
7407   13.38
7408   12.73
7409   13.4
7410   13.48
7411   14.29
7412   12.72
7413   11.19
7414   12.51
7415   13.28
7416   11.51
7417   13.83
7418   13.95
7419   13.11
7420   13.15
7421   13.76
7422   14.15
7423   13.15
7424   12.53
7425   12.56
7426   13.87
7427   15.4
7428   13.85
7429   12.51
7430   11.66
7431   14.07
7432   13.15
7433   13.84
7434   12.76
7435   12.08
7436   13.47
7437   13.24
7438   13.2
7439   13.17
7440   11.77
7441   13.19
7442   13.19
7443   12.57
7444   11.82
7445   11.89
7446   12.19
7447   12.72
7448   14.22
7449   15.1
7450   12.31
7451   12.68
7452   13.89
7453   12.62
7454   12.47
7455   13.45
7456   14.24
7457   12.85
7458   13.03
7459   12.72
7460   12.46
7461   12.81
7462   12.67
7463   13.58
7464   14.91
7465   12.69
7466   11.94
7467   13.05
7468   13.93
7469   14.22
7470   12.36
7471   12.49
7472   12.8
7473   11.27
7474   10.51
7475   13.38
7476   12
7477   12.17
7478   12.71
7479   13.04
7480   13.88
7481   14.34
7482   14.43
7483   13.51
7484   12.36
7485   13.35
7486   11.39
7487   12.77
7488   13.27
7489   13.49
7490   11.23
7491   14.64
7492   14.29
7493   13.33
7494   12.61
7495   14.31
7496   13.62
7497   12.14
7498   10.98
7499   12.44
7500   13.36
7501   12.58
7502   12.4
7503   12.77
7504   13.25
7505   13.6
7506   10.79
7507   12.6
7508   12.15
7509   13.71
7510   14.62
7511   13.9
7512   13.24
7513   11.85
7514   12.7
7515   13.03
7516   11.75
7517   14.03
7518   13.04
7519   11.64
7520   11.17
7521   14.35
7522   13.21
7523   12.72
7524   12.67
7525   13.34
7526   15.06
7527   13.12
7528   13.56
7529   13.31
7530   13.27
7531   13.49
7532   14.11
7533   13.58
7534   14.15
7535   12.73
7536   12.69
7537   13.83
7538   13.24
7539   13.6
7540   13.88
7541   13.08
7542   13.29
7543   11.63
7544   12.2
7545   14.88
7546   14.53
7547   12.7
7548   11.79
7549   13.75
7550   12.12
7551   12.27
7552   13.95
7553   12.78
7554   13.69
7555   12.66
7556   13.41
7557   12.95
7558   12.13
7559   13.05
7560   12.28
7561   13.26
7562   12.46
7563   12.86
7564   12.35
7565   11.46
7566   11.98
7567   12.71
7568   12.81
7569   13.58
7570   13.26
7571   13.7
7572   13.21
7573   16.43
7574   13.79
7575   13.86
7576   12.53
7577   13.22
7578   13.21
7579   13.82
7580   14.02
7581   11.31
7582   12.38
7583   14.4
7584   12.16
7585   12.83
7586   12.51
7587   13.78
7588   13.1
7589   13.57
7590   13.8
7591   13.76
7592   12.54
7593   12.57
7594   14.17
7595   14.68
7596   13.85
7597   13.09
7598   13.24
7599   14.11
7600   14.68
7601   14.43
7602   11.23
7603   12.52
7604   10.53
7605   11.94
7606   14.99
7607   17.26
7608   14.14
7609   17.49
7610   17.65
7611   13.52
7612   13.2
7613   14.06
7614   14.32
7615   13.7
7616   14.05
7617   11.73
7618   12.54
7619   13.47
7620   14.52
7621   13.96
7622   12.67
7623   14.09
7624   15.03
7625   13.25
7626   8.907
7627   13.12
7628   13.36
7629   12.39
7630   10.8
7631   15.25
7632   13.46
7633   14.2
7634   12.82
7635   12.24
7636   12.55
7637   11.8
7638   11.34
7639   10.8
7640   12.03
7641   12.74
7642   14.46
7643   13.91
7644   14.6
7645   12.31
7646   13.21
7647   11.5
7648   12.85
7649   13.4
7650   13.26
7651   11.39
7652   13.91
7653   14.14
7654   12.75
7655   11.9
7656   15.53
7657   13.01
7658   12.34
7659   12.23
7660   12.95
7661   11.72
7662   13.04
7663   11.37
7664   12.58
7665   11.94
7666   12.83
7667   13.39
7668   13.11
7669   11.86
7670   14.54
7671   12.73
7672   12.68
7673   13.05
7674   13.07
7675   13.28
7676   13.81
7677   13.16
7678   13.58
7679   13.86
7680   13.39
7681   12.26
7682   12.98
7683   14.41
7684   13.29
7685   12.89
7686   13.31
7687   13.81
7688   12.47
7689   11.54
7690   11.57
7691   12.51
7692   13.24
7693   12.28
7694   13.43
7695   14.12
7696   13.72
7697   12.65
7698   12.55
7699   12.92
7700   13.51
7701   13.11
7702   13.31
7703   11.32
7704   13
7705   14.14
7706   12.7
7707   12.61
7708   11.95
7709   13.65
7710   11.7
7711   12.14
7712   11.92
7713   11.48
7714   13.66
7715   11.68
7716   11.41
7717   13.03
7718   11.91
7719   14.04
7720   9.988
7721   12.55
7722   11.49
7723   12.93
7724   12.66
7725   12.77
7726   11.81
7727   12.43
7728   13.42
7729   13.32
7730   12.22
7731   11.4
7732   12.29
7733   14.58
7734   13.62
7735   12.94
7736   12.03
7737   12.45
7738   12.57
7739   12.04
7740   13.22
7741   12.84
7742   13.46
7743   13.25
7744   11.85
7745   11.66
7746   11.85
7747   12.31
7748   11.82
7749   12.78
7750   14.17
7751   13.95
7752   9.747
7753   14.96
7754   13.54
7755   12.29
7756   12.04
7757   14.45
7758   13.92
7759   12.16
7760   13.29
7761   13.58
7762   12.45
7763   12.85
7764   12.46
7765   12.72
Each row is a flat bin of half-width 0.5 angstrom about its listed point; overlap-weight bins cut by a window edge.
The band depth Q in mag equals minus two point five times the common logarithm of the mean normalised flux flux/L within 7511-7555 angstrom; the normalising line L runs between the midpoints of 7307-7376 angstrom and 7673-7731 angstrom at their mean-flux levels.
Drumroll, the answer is -0.029 mag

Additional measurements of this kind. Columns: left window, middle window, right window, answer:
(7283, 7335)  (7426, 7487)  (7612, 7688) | -0.014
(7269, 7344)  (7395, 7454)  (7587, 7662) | -0.006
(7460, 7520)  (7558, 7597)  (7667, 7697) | -0.016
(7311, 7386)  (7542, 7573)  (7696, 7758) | -0.014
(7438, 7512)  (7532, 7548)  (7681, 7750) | -0.036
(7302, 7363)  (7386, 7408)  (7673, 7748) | -0.031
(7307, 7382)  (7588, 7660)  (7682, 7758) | -0.045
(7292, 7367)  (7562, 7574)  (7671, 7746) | -0.027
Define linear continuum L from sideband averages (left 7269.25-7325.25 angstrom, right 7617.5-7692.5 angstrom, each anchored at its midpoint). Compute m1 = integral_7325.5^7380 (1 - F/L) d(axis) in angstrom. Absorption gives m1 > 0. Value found -1.9 angstrom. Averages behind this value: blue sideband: 12.8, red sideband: 12.9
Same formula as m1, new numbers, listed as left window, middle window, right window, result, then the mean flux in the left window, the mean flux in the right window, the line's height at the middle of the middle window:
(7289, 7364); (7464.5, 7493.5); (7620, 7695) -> 0.04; 13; 12.9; 12.9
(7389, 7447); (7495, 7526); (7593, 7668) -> 0.69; 13.1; 13.2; 13.1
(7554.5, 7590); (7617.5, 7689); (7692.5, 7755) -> -0.67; 13.1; 12.7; 12.8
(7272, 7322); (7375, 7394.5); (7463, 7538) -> -0.38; 12.7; 13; 12.9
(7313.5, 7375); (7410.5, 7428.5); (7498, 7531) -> -0.45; 12.9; 13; 12.9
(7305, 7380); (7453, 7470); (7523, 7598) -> -0.14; 12.8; 13.2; 13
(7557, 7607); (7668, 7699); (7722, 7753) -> -0.58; 13.2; 12.6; 12.8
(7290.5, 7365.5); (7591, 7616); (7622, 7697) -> -1.92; 12.9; 12.9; 12.9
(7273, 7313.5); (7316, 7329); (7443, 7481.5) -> 1.07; 13.1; 12.9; 13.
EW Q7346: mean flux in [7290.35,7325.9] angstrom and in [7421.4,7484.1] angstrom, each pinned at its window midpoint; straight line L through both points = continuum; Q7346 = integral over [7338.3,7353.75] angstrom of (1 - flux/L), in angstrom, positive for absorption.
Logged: -0.80 angstrom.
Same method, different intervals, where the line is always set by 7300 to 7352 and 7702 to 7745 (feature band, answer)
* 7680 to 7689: -0.4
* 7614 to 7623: -0.6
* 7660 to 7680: -0.6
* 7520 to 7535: -1.0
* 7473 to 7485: -0.3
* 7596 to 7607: -0.6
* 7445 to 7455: -0.4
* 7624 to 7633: -0.2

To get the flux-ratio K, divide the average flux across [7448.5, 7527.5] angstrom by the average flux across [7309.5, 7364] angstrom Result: 1.01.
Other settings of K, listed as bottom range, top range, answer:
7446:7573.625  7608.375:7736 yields 0.99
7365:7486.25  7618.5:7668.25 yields 0.99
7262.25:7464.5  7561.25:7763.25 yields 0.99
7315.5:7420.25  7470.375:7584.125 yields 1.00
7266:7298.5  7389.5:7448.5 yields 0.98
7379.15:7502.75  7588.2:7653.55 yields 1.02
